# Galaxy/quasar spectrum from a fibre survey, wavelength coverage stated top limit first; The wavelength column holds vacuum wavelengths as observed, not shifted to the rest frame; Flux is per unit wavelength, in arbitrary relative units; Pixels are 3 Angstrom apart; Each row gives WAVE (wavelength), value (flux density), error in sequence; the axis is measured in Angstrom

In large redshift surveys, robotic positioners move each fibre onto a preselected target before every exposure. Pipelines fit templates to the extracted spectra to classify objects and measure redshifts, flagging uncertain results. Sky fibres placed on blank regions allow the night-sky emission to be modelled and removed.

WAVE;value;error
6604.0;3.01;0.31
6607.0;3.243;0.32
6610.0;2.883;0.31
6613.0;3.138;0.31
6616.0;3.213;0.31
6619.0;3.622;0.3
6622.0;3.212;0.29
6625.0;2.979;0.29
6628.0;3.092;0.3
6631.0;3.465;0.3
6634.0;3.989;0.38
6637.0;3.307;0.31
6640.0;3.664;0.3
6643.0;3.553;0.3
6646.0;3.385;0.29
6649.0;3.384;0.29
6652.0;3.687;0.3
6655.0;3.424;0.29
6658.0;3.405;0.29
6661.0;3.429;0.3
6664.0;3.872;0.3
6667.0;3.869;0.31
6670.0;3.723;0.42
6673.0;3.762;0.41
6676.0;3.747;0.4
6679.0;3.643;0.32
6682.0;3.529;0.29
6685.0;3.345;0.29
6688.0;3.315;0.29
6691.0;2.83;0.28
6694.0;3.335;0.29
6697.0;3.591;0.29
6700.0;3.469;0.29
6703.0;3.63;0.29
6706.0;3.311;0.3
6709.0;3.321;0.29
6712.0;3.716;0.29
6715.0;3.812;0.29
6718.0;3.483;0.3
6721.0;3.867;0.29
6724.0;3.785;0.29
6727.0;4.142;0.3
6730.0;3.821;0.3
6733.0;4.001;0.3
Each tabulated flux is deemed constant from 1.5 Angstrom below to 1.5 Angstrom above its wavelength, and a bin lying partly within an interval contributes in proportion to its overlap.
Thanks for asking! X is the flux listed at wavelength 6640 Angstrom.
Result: 3.664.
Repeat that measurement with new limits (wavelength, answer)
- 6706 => 3.311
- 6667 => 3.869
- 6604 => 3.01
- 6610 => 2.883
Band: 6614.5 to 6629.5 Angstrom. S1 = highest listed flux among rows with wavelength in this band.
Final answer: 3.622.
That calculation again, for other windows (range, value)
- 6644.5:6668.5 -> 3.872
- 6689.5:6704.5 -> 3.63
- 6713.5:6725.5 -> 3.867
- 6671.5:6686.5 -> 3.762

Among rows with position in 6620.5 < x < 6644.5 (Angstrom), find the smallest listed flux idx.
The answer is 2.979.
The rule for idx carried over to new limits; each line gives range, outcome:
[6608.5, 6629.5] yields 2.883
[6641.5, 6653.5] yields 3.384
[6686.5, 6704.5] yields 2.83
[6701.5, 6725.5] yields 3.311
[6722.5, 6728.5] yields 3.785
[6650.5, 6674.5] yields 3.405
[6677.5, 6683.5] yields 3.529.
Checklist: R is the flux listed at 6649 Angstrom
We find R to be 3.384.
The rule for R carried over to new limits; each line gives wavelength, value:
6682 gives 3.529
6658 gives 3.405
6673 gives 3.762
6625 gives 2.979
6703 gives 3.63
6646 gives 3.385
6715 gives 3.812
